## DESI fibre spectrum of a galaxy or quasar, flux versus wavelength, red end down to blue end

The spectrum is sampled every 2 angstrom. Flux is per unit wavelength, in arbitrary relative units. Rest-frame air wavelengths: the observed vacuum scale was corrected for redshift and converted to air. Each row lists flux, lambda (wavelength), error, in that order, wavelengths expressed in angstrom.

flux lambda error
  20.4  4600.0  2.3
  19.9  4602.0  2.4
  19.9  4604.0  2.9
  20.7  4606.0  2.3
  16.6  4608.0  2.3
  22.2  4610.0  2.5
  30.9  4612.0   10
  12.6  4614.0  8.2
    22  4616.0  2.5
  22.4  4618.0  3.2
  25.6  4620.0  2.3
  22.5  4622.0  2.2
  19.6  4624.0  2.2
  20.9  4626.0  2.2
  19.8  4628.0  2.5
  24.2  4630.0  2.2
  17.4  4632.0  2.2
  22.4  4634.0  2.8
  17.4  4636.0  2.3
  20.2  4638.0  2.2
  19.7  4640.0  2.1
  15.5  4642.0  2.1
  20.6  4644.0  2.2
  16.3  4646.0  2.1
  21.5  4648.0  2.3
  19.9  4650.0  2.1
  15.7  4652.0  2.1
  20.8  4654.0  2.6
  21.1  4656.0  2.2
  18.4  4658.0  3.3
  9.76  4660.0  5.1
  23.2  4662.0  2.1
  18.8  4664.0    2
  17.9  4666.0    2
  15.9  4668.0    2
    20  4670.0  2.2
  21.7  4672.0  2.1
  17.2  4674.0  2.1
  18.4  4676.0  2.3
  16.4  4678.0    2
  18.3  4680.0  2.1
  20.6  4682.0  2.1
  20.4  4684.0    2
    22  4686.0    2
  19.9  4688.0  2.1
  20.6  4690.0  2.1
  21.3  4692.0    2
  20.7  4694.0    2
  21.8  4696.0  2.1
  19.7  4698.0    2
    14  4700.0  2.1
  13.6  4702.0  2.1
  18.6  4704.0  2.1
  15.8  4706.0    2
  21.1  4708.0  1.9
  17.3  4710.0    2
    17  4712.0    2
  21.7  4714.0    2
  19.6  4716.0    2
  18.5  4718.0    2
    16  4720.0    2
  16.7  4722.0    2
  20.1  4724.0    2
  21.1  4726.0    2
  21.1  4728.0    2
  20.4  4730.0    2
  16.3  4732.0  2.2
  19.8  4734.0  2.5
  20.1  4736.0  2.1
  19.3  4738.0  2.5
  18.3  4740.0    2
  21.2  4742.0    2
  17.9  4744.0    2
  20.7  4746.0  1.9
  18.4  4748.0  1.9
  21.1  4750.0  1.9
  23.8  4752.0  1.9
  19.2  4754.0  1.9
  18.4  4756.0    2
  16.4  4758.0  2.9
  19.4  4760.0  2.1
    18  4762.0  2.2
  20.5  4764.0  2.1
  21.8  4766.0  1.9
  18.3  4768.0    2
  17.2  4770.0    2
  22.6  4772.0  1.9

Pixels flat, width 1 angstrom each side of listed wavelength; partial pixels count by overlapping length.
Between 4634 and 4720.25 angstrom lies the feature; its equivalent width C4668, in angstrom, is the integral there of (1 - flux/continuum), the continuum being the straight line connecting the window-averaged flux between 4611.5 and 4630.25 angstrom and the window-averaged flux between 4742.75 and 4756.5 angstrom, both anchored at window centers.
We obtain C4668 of 9.0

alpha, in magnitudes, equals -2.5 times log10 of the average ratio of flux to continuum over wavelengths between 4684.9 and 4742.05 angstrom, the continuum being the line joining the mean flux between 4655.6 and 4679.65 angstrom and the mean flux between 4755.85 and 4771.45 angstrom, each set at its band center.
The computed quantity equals -0.03 mag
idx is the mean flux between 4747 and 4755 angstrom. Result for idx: 20.6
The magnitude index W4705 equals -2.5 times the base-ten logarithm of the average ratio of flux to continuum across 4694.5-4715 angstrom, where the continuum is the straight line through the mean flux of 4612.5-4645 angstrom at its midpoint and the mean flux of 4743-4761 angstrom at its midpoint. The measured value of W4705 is 0.096 mag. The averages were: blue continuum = 20.3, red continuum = 19.5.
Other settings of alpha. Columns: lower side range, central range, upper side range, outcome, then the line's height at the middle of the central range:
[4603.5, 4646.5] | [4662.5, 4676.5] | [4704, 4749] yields 0.06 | 19.8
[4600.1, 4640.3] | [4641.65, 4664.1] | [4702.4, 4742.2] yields 0.09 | 20.2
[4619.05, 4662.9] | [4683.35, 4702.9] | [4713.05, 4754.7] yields 0.01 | 19.6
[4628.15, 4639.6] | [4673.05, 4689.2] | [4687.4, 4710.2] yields 0.00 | 19.1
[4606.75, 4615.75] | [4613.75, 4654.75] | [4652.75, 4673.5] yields -0.01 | 19.8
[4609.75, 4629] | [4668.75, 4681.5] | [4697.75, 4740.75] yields 0.07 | 19.9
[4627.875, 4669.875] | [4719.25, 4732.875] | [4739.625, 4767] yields 0.03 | 19.5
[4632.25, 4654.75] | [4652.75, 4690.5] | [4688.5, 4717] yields 0.00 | 18.9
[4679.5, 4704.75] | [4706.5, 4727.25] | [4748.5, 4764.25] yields 0.03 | 19.4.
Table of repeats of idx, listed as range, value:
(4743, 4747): 19.3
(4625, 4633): 20.6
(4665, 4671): 17.9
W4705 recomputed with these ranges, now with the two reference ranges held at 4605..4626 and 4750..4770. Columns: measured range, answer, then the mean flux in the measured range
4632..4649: 0.110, 19.1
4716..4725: 0.115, 18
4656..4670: 0.171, 17.8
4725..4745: 0.016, 19.6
